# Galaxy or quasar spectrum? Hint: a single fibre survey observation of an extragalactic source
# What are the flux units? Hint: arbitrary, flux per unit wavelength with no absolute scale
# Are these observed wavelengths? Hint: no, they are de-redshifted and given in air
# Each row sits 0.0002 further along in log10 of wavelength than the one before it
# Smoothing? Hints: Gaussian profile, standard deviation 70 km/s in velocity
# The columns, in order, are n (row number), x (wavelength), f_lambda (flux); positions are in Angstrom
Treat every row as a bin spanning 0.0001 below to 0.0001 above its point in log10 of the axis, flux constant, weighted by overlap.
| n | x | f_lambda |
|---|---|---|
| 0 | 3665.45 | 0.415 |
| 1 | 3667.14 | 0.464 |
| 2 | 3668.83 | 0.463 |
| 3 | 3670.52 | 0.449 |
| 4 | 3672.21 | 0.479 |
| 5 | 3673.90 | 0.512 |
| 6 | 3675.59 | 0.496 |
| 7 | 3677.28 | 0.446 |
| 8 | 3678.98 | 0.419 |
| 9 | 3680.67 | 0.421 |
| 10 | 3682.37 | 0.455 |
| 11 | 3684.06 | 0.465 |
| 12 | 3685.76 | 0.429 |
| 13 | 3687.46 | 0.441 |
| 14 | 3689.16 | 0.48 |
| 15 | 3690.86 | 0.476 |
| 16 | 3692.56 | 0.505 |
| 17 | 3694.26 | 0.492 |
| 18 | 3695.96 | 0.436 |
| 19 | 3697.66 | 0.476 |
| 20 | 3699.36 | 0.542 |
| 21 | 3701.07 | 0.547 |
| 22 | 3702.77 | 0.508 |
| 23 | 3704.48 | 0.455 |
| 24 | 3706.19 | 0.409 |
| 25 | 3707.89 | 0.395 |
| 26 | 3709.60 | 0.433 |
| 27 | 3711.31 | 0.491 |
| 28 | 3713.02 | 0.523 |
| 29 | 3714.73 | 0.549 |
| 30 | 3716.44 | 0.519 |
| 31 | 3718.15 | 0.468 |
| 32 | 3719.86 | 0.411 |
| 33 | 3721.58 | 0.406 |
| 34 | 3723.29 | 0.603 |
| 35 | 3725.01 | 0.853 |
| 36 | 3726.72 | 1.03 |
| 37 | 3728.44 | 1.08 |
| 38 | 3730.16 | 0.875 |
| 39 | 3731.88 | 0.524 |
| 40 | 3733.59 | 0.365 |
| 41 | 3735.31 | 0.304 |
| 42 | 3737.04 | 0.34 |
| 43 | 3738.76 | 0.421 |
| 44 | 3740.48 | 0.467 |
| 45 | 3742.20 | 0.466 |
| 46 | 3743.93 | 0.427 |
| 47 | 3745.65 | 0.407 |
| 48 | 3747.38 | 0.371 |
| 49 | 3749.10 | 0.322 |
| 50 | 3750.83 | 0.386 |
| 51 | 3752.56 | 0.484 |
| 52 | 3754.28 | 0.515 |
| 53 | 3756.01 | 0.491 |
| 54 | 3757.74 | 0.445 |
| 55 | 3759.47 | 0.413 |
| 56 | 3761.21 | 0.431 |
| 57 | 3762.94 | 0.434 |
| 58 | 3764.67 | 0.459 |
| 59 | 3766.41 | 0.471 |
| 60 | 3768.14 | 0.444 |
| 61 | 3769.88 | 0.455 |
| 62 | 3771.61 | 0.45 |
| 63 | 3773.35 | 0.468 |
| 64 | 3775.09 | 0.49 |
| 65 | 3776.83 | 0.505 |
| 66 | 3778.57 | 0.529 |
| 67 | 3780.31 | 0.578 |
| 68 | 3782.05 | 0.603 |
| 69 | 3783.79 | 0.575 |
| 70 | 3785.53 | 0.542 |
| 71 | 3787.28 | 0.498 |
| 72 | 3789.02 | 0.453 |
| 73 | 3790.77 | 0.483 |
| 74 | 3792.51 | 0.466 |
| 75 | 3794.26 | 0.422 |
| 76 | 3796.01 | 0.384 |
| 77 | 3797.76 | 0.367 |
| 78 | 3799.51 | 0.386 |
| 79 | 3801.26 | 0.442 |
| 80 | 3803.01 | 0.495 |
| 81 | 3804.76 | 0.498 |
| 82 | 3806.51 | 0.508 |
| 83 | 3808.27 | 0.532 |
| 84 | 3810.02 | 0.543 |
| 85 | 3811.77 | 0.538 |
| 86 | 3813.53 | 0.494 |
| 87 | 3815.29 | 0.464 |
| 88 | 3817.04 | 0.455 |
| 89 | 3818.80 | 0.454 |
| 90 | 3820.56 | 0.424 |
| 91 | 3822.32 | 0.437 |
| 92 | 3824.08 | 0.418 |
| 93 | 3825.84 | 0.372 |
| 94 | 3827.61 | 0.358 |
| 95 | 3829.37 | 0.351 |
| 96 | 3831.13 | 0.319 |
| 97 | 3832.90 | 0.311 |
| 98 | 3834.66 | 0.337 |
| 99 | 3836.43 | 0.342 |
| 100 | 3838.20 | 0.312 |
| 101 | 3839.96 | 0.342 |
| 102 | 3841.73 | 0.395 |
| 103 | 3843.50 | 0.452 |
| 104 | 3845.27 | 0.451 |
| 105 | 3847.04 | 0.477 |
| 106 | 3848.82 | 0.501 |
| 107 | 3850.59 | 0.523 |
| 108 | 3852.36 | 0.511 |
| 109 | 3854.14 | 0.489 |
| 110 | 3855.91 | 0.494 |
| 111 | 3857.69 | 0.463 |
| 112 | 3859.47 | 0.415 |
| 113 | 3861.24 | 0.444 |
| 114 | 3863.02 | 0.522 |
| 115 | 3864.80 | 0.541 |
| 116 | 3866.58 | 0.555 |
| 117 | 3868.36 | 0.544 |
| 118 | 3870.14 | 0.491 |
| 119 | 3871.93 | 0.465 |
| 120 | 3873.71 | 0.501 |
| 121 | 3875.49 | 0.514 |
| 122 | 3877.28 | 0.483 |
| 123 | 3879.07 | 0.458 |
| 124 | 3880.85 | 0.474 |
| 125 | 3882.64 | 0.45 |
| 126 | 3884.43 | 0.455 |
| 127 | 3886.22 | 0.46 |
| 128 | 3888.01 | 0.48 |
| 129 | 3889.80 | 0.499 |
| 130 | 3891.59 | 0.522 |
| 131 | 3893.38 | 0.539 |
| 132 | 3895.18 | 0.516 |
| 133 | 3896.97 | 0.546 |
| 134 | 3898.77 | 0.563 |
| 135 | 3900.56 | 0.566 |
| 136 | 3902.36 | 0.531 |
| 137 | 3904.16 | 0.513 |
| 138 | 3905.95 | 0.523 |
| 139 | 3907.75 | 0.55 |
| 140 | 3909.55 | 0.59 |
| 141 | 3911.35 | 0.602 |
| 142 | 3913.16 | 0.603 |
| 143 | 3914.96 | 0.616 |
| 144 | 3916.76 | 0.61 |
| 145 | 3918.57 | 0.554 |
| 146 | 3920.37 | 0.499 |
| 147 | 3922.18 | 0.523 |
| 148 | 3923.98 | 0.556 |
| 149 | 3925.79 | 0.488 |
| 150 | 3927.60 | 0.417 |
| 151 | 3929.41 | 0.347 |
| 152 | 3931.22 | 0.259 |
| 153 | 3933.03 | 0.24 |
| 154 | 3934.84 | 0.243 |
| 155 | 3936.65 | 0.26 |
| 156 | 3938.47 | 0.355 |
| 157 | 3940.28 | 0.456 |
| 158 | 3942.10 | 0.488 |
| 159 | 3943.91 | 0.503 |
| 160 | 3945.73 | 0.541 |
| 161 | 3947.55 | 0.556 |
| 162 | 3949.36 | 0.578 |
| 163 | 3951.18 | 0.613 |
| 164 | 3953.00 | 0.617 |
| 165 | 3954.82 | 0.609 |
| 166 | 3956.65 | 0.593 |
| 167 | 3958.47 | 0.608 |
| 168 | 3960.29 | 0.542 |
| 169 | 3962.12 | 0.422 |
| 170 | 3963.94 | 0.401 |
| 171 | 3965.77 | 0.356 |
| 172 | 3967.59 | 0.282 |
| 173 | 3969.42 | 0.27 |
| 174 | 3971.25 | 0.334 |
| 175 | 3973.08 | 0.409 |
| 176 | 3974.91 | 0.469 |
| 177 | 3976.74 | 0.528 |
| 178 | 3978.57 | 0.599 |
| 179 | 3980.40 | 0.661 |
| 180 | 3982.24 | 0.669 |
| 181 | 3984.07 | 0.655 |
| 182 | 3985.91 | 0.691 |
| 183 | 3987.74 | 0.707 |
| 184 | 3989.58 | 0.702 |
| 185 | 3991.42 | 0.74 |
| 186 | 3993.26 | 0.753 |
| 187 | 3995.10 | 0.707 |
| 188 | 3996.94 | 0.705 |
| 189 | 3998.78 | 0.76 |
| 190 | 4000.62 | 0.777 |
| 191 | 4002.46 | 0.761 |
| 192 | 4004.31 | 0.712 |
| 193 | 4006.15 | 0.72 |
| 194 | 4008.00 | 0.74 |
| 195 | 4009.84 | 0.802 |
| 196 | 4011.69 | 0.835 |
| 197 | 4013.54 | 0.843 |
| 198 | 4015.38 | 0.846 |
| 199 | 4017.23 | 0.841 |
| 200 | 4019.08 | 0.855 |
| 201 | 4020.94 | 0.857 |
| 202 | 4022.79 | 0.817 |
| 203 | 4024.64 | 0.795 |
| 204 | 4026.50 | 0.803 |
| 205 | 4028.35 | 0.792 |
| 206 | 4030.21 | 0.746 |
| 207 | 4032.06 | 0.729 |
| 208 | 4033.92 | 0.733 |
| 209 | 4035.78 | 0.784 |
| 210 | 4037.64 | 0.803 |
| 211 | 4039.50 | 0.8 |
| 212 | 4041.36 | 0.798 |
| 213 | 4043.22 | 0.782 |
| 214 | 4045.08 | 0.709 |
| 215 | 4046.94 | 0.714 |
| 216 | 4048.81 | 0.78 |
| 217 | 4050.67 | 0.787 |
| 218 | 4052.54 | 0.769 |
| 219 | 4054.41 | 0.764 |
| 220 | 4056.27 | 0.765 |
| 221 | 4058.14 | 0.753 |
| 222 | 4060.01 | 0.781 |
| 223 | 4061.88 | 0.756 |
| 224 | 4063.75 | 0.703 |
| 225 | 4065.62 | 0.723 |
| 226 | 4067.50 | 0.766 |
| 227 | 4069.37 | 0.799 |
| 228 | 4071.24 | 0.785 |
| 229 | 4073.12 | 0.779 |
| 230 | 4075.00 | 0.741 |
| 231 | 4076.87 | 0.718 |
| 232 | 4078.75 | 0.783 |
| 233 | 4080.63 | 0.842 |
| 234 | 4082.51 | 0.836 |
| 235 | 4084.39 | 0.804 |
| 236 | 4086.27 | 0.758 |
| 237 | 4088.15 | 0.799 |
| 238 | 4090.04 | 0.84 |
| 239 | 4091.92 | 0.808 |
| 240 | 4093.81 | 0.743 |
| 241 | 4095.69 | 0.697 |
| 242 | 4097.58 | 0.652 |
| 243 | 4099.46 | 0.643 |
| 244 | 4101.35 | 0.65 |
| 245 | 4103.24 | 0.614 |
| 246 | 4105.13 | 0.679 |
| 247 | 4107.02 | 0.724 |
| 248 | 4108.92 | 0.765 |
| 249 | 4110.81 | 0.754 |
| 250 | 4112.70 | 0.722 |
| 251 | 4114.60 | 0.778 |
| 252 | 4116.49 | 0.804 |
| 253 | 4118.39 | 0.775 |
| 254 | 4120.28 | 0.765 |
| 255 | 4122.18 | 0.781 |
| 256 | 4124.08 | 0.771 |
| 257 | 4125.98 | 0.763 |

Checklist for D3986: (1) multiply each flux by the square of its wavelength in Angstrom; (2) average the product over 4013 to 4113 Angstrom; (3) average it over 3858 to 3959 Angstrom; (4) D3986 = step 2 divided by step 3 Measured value 1.7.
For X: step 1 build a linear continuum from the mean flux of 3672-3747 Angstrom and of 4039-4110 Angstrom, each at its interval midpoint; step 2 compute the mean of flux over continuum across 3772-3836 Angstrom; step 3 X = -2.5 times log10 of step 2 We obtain 0.235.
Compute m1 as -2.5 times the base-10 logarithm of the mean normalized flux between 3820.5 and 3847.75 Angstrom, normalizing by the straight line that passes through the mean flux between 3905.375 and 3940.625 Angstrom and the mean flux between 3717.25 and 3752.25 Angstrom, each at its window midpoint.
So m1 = 0.28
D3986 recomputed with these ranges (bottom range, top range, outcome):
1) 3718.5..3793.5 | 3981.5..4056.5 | 1.74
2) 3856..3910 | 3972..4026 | 1.52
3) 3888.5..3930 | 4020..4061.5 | 1.55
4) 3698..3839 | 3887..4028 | 1.36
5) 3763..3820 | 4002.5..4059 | 1.83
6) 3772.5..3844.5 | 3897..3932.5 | 1.23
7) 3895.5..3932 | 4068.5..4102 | 1.58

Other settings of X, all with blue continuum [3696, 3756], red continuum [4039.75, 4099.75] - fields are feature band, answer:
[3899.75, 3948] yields 0.337 mag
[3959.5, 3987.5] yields 0.375 mag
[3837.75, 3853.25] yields 0.323 mag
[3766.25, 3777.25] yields 0.164 mag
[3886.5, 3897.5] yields 0.227 mag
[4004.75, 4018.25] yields -0.115 mag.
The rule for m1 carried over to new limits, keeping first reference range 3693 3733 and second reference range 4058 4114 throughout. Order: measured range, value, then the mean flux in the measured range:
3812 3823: 0.317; 0.46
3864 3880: 0.260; 0.506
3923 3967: 0.424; 0.459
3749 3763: 0.306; 0.442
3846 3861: 0.296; 0.482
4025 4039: -0.074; 0.772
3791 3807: 0.346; 0.441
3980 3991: 0.022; 0.684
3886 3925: 0.206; 0.545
